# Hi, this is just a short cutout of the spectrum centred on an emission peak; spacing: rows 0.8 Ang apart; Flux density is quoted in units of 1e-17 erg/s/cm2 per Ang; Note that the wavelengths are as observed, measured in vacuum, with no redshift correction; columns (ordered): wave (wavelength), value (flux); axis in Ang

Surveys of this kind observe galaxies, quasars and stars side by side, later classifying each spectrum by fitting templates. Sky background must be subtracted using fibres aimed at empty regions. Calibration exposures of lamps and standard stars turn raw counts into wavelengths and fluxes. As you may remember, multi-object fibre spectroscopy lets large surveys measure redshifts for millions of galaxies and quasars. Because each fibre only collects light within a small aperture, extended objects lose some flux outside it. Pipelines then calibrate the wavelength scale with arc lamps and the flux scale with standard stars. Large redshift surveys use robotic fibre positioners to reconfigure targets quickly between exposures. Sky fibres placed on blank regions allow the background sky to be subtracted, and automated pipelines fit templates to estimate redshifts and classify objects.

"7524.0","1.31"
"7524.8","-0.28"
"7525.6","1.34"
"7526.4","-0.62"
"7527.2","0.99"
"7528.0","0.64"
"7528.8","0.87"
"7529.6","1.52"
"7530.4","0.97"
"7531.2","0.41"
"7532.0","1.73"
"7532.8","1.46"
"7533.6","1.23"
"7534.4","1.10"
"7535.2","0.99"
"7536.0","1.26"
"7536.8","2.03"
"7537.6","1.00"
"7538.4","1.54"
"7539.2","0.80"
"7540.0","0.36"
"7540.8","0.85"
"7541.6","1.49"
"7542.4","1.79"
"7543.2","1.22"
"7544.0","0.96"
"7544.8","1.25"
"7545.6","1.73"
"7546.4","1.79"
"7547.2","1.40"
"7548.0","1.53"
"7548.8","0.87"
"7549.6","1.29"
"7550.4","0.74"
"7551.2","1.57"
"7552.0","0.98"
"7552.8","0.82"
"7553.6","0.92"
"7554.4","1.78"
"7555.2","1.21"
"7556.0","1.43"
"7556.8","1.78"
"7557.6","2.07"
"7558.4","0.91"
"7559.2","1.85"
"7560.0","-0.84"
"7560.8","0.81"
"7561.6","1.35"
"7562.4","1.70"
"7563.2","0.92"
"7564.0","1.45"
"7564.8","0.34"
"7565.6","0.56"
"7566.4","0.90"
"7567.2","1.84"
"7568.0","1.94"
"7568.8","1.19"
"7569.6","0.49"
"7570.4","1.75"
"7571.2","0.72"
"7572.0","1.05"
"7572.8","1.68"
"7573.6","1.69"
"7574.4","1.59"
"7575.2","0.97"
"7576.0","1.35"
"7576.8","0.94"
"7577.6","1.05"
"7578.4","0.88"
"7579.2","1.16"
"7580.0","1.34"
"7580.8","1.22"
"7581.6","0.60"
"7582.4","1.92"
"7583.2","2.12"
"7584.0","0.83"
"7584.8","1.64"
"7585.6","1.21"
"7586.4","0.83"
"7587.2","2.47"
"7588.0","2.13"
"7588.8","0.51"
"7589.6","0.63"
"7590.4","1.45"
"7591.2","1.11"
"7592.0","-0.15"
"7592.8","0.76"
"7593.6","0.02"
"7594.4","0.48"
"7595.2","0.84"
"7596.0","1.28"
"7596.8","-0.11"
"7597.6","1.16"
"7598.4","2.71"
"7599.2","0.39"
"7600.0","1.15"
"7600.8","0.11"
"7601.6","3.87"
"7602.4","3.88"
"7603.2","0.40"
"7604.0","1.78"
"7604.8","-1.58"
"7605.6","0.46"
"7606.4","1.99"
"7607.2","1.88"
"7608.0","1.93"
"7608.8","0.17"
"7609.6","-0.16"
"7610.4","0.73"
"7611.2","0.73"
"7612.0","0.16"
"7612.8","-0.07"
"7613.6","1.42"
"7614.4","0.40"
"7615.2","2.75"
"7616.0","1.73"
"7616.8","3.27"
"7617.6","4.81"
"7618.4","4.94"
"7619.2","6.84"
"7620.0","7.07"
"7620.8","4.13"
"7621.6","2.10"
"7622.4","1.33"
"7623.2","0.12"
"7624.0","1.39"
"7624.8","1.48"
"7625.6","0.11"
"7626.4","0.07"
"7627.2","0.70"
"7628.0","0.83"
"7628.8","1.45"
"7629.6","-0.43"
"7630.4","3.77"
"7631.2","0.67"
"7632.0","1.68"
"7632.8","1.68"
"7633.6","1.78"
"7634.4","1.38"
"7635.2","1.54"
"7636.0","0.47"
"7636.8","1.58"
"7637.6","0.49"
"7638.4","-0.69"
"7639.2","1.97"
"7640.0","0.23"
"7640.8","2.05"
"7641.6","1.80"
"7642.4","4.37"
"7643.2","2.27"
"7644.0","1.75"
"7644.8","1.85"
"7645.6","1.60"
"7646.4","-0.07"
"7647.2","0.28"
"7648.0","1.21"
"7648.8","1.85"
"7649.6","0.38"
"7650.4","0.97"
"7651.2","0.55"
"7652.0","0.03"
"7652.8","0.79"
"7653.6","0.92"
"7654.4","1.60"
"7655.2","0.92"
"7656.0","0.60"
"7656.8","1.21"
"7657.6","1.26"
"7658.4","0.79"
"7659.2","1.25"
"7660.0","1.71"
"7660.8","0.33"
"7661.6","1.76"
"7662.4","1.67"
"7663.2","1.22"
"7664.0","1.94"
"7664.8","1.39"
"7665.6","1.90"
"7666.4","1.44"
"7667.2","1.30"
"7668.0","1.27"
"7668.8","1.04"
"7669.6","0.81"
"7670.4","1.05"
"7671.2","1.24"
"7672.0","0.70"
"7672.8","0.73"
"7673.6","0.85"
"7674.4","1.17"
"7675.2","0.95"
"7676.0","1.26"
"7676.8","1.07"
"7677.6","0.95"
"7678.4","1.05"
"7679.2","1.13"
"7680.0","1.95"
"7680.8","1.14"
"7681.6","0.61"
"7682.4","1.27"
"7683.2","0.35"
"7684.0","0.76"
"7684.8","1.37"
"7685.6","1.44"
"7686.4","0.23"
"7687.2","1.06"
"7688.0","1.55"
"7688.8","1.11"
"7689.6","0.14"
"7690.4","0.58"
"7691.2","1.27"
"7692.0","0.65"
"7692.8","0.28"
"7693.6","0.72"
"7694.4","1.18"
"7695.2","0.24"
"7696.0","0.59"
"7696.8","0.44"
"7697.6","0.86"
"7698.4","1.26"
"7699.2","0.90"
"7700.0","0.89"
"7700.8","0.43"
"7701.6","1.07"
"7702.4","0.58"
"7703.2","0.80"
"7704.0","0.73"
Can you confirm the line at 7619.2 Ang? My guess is H-alpha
